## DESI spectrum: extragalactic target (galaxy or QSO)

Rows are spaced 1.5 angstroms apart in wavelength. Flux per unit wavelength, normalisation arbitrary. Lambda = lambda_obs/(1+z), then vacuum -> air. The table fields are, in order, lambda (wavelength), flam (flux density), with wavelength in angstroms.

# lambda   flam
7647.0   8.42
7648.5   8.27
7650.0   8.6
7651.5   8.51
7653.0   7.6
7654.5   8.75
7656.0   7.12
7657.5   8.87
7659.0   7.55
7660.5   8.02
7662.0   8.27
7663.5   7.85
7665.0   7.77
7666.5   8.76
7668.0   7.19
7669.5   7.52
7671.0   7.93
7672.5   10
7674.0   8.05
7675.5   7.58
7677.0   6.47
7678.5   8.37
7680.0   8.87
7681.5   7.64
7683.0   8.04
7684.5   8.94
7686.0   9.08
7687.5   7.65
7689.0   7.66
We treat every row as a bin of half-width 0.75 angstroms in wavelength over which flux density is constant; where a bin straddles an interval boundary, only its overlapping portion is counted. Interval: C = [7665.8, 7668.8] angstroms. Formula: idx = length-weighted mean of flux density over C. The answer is 7.95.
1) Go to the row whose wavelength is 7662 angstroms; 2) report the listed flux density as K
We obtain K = 8.27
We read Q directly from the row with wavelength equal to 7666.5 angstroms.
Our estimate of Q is 8.76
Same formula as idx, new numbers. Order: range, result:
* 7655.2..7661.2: 7.9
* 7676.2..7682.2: 7.84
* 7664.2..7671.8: 7.85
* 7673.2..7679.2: 7.63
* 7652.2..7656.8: 7.84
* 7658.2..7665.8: 7.9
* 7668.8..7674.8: 8.38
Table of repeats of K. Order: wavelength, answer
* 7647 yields 8.42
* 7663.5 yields 7.85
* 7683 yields 8.04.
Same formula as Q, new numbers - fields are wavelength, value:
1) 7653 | 7.6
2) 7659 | 7.55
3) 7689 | 7.66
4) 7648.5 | 8.27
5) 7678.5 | 8.37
